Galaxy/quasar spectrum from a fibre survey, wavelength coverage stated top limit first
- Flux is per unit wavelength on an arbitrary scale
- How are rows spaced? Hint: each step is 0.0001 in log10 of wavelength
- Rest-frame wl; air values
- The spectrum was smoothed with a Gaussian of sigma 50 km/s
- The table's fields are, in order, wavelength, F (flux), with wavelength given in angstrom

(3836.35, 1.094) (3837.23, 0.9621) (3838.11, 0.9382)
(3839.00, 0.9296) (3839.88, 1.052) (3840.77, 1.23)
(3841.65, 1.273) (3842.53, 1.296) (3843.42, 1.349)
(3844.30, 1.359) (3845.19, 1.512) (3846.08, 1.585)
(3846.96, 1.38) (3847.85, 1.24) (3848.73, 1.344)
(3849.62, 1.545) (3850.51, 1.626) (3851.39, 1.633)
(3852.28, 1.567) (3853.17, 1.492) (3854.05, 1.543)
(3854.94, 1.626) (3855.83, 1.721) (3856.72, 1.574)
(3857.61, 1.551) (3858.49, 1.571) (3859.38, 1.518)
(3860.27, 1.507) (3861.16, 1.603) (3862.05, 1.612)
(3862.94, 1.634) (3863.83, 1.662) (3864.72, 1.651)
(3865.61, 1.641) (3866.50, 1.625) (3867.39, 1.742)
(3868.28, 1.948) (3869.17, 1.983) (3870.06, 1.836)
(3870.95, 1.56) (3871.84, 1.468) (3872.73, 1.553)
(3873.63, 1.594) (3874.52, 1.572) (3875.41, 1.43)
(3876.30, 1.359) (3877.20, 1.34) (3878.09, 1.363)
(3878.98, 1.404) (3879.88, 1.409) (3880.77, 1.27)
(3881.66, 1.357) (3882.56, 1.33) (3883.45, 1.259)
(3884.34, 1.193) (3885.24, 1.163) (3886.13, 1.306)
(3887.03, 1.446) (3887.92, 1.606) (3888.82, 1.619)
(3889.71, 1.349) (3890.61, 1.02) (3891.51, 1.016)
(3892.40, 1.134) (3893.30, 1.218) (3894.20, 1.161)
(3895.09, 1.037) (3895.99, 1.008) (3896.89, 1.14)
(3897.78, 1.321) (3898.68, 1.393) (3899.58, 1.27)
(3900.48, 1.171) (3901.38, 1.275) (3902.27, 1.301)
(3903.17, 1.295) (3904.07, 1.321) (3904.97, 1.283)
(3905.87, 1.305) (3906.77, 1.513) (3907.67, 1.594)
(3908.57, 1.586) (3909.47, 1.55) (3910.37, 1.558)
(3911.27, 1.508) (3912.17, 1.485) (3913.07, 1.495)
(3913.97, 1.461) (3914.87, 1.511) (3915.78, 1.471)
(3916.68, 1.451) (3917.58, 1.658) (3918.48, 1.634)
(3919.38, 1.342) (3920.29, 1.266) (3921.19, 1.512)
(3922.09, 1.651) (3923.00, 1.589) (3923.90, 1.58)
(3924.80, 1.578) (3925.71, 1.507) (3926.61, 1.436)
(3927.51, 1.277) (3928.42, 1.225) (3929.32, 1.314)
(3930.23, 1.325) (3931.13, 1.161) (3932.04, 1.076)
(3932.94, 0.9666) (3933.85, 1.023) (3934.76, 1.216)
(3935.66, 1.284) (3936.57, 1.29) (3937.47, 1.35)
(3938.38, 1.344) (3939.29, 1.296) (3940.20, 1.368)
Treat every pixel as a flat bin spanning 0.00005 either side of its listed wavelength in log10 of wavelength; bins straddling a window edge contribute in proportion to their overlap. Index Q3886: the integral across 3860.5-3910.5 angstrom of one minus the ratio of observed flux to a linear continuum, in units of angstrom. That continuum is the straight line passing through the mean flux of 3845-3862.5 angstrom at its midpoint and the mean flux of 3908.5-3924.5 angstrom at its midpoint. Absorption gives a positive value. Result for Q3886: 3.6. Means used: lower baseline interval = 1.54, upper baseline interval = 1.52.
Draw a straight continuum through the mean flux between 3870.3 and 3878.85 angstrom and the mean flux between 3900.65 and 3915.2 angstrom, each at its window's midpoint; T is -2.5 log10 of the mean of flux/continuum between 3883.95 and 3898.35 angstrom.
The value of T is 0.18 mag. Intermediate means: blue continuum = 1.48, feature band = 1.23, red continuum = 1.44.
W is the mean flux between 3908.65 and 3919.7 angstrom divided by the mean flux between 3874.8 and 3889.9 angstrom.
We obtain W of 1.11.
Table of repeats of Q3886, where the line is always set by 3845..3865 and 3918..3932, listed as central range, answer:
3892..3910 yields 2.0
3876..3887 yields 1.3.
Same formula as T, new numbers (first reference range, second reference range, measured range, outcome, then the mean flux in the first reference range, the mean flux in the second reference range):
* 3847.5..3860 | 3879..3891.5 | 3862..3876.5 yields -0.15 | 1.54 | 1.32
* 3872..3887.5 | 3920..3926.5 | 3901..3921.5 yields 0.03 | 1.38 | 1.53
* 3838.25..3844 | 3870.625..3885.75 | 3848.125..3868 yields -0.24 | 1.18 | 1.39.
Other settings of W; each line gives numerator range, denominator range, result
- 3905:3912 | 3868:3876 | 0.91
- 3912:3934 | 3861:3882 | 0.90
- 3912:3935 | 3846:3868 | 0.89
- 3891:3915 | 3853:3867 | 0.83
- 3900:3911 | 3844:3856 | 0.93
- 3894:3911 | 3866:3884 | 0.87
